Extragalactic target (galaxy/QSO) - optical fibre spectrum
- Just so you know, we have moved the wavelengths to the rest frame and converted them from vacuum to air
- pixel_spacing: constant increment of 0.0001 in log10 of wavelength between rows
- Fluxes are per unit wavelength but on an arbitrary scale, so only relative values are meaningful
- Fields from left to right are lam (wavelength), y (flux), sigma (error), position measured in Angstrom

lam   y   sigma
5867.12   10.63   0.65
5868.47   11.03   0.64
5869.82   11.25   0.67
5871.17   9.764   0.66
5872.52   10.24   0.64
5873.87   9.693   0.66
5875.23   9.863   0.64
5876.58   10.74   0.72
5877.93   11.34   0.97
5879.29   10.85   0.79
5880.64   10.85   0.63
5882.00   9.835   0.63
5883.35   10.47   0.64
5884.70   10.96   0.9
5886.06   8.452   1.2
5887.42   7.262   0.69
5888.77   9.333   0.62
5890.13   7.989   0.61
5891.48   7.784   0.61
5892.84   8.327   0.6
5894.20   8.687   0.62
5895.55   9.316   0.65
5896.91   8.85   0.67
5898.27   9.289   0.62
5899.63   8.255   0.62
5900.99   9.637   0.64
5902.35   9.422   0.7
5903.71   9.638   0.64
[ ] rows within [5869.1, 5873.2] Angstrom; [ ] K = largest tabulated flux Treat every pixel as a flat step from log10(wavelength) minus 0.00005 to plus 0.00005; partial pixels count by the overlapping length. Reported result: 11.25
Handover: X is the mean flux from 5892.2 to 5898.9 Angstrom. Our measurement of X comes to 8.89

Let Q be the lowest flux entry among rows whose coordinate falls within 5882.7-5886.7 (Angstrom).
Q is 8.452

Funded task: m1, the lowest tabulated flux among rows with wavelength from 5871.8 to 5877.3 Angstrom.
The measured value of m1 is 9.693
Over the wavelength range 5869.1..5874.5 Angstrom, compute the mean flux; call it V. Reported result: 10.3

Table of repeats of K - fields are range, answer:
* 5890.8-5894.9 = 8.687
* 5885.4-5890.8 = 9.333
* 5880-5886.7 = 10.96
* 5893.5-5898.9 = 9.316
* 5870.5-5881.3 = 11.34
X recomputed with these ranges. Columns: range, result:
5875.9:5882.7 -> 10.7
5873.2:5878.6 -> 10.4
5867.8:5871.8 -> 10.7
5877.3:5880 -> 11.1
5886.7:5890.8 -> 8.19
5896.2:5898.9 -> 9.05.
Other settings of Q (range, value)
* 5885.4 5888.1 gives 7.262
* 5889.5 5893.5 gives 7.784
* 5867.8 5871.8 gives 9.764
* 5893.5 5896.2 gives 8.687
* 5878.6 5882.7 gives 9.835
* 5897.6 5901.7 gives 8.255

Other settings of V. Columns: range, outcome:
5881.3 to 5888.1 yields 9.4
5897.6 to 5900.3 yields 8.77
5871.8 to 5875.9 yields 9.92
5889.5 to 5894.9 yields 8.22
